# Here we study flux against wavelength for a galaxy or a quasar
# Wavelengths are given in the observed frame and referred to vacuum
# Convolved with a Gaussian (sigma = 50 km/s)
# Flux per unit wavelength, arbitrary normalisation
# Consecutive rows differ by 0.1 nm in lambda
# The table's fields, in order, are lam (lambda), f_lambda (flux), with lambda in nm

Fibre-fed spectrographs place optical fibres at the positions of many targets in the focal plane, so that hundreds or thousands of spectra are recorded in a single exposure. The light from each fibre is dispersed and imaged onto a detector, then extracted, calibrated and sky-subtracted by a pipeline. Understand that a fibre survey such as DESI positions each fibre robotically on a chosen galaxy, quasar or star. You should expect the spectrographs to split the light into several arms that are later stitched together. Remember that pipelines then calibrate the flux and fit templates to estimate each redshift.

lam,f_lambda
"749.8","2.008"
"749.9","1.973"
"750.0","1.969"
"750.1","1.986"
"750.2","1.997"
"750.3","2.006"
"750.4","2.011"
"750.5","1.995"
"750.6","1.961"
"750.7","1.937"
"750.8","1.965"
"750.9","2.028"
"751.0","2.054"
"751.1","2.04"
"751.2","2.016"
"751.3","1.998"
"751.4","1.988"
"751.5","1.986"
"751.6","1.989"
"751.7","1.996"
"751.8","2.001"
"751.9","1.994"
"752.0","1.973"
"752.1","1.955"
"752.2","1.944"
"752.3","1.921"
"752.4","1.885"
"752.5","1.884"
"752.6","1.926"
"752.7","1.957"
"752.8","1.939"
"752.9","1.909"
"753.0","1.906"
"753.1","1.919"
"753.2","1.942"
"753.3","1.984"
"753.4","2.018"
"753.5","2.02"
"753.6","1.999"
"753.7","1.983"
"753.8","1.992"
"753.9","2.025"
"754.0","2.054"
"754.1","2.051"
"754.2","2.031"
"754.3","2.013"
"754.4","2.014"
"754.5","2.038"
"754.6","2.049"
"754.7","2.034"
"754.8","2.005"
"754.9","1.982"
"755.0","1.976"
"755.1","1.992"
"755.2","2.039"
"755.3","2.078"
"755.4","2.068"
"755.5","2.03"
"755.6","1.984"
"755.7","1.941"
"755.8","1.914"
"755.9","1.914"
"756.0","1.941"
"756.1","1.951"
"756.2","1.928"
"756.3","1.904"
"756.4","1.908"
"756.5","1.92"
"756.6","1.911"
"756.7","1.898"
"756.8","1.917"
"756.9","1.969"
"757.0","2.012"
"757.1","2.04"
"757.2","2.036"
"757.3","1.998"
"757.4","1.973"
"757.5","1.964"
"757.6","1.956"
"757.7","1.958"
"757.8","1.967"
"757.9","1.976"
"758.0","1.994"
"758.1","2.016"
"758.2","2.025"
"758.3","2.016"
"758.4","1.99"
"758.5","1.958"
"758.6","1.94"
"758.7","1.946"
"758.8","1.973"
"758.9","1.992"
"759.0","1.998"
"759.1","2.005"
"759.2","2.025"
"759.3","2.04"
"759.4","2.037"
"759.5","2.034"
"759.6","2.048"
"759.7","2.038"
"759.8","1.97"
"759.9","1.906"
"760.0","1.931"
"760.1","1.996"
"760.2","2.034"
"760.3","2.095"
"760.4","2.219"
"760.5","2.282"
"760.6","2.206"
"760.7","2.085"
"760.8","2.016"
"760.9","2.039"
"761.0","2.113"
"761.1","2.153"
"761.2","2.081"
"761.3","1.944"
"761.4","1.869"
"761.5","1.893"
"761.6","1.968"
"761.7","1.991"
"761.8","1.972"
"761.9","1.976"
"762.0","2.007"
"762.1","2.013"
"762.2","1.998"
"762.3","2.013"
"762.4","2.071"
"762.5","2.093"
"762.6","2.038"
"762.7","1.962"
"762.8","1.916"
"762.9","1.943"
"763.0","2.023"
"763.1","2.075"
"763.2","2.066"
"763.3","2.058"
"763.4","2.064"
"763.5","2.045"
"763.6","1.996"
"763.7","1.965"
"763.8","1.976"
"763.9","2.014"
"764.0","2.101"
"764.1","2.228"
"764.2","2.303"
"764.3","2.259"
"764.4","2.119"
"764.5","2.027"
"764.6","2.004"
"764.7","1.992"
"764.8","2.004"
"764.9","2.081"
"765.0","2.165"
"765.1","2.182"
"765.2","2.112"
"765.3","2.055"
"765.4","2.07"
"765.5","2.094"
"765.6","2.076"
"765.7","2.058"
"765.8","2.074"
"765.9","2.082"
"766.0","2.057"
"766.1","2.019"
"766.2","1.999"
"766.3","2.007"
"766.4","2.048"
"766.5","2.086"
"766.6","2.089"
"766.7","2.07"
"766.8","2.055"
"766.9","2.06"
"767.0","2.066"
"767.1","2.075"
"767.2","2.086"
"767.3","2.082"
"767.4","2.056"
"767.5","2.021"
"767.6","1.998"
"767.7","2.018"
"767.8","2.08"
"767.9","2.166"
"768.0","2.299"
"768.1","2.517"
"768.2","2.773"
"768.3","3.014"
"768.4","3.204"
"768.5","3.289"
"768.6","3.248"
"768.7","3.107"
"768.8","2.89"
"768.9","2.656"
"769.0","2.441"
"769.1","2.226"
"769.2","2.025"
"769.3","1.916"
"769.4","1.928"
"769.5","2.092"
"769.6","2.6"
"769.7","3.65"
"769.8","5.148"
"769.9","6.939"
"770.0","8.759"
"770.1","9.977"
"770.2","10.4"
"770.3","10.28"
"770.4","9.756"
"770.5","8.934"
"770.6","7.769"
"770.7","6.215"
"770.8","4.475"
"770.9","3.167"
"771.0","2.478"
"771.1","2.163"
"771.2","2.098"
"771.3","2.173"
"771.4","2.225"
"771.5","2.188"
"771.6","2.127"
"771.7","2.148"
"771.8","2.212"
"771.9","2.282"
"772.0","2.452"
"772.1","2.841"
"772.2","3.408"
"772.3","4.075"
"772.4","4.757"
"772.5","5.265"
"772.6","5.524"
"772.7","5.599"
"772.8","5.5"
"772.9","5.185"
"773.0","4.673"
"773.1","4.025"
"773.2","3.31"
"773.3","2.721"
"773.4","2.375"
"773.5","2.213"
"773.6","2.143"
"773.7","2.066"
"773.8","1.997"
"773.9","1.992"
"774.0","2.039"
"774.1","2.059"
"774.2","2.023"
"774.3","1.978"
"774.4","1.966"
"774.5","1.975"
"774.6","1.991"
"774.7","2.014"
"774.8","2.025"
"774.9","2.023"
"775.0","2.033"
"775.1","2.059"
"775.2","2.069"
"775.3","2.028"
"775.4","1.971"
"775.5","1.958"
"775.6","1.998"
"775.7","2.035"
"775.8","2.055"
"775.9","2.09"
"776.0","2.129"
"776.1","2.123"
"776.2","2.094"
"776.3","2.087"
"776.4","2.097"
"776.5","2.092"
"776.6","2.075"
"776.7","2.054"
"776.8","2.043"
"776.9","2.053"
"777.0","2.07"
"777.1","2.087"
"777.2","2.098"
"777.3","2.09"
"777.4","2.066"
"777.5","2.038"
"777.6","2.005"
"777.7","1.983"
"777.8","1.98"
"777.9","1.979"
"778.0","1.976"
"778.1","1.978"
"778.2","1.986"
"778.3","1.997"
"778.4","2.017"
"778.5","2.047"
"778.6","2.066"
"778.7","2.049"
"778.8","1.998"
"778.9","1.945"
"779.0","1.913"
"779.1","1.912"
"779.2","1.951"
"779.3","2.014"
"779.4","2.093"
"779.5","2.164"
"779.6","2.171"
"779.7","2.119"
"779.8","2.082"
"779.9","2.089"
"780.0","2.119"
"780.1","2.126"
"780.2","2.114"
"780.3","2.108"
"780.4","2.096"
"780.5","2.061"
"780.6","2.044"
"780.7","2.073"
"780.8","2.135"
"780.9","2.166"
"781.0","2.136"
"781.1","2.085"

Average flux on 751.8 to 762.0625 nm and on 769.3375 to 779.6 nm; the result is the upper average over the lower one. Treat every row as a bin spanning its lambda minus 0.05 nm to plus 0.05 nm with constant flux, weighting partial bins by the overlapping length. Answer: 1.5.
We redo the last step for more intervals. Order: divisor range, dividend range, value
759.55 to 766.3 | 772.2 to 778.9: 1.21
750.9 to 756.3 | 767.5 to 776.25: 1.67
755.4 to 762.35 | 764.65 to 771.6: 1.60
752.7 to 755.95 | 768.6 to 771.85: 2.17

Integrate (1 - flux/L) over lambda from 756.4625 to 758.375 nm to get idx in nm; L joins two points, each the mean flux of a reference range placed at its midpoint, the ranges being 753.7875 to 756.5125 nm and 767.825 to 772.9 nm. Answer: 0.270 nm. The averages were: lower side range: 1.99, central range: 1.98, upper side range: 4.07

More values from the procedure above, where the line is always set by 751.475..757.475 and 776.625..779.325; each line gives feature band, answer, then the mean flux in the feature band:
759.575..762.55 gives -0.07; 2.03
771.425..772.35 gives -0.29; 2.63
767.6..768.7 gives -0.36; 2.65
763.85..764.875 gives -0.06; 2.1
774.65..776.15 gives -0.02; 2.04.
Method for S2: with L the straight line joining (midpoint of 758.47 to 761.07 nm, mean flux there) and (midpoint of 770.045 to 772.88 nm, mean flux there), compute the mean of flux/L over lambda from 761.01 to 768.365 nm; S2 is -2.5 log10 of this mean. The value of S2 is 0.44 mag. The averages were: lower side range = 2.04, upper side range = 4.74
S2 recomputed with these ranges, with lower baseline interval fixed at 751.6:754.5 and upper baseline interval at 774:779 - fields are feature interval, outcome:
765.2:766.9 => -0.03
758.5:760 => 0.00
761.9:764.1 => -0.01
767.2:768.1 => -0.05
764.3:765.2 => -0.04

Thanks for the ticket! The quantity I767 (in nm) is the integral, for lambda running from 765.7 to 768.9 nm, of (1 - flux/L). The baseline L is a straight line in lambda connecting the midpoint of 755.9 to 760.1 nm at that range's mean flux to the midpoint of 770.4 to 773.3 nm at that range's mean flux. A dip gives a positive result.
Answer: 0.98 nm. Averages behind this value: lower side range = 1.98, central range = 2.31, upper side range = 3.98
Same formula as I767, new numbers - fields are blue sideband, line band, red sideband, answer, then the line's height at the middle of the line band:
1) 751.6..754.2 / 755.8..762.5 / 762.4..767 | 0.06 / 2.02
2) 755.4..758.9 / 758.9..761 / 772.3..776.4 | 0.04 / 2.09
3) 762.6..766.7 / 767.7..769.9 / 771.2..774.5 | -0.22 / 2.55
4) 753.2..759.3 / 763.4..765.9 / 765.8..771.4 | 0.76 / 2.99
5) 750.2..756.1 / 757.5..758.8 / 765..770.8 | 0.25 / 2.45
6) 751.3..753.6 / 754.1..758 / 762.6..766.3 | 0.02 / 1.99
